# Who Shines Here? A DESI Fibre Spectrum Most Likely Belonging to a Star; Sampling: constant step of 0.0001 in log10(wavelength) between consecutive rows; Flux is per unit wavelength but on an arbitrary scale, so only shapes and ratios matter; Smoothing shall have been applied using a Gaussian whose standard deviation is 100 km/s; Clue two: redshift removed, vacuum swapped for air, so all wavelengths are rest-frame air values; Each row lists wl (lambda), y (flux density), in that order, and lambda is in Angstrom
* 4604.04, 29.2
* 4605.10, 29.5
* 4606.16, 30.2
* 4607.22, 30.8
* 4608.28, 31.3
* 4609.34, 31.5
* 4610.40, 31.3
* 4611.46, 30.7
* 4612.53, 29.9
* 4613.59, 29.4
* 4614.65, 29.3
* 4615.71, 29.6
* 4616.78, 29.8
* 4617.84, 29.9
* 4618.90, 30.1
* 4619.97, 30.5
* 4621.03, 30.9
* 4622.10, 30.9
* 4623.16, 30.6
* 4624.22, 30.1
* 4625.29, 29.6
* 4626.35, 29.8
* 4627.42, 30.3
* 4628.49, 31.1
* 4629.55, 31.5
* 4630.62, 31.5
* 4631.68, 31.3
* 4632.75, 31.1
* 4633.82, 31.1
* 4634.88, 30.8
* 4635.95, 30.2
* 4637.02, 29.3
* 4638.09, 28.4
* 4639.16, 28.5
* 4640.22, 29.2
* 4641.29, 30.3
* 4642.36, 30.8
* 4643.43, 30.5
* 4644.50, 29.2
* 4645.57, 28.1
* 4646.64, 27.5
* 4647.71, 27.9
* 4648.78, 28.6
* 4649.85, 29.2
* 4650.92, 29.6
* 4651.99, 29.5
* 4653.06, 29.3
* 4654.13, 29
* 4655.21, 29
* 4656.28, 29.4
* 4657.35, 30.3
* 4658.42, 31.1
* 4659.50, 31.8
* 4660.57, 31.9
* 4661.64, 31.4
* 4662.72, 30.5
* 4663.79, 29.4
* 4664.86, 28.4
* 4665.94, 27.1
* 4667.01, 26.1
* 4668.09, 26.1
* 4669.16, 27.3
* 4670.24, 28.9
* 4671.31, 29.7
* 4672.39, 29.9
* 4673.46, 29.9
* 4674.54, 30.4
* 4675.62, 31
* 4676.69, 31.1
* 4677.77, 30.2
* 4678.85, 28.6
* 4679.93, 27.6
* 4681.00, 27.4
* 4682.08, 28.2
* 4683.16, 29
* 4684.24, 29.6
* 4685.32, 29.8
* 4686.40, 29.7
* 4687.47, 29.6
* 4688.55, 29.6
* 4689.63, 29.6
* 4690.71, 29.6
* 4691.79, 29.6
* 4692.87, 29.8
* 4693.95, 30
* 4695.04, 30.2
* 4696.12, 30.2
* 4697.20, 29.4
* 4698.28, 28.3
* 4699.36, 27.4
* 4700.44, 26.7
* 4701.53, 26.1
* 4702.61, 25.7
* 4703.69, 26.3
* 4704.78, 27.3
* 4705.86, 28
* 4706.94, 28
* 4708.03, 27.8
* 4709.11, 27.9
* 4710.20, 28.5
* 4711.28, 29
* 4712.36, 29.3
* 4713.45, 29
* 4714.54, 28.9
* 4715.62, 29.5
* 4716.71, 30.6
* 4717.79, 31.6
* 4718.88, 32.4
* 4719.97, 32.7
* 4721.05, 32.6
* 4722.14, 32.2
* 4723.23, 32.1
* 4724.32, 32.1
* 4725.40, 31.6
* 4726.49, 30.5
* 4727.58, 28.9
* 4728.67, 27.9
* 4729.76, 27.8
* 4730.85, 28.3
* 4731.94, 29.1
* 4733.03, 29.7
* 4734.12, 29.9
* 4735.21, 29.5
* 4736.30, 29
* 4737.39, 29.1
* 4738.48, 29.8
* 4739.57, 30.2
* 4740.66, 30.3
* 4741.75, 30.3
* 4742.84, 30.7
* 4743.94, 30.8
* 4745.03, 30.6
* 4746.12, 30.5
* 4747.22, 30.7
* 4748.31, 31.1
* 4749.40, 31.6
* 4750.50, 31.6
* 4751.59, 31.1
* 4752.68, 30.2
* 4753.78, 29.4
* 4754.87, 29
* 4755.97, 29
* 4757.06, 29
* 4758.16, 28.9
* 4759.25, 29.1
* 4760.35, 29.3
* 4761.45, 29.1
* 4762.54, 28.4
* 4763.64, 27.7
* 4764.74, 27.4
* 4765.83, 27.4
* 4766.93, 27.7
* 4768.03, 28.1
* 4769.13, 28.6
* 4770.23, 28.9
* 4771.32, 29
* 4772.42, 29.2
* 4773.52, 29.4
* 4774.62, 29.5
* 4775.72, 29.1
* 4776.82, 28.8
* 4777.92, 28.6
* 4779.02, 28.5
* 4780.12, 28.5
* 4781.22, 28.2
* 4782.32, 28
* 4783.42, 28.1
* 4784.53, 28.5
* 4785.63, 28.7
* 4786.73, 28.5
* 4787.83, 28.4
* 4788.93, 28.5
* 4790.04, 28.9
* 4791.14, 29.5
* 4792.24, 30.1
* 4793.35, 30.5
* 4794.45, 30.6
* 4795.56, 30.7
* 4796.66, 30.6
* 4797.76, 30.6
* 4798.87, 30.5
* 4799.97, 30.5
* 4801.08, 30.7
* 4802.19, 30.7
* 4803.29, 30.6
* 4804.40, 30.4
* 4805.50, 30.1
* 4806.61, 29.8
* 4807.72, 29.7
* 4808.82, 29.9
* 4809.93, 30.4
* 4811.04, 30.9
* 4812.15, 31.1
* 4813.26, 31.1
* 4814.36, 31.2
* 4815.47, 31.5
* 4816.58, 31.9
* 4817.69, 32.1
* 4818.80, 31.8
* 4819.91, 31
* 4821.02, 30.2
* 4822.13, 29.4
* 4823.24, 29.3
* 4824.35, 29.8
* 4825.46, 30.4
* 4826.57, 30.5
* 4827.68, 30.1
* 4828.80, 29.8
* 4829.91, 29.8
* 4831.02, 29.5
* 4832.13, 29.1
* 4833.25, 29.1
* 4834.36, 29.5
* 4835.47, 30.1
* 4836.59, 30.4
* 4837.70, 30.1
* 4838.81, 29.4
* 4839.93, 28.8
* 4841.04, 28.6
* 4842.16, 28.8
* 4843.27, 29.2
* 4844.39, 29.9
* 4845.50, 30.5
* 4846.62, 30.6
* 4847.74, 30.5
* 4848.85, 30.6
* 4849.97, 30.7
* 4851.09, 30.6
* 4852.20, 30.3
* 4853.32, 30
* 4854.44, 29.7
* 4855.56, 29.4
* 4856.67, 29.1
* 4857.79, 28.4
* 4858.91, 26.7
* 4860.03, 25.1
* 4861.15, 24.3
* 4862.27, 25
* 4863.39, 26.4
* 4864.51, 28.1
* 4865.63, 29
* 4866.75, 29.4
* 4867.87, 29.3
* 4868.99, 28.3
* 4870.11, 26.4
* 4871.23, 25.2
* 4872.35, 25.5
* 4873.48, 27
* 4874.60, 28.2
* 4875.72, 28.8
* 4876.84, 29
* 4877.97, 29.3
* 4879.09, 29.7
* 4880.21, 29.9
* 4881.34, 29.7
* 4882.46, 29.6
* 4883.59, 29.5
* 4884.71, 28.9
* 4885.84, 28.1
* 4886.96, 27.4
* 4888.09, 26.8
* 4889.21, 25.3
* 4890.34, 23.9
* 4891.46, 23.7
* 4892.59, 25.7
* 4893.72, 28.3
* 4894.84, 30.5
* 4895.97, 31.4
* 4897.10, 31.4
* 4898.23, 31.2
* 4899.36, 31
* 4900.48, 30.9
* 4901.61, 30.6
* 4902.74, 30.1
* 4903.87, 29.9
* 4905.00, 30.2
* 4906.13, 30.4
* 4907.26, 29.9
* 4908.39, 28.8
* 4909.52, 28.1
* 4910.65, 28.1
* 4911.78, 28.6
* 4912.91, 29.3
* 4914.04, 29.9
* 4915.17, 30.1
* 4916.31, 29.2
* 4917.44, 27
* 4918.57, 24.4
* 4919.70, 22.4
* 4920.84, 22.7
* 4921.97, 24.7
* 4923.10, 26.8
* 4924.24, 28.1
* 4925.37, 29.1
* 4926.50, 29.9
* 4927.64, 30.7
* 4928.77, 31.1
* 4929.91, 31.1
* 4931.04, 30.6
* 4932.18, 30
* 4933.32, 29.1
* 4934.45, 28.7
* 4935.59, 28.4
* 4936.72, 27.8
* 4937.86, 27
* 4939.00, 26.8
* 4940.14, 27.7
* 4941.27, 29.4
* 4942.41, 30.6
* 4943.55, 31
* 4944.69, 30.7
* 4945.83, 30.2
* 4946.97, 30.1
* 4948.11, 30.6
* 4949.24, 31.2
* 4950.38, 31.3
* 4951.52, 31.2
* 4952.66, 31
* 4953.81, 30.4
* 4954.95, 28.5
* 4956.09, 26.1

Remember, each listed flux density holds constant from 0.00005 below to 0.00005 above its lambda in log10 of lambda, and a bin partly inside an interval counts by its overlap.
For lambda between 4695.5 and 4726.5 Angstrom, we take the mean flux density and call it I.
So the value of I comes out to 29.4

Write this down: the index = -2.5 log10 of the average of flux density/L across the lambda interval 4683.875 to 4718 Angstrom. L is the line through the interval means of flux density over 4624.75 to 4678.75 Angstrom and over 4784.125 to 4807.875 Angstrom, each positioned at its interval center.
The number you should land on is 0.03 mag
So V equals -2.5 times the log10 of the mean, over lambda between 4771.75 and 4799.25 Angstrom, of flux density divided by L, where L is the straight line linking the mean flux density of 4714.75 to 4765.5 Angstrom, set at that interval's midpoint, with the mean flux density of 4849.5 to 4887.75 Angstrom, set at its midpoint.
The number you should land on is 0.008 mag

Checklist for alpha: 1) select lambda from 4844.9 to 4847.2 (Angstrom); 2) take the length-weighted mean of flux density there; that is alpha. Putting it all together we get 30.5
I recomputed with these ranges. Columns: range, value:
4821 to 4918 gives 28.9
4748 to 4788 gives 29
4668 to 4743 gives 29.4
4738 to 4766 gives 29.8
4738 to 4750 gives 30.6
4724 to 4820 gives 29.7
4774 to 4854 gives 29.9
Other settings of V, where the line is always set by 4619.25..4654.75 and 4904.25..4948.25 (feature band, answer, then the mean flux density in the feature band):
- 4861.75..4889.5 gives 0.033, 28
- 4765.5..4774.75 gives 0.026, 28.6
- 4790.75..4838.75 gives -0.044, 30.4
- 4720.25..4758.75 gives -0.026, 30.2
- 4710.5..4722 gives -0.038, 30.6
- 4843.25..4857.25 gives -0.041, 30.1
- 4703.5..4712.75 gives 0.057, 28.1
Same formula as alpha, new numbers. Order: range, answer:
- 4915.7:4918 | 28.1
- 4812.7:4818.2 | 31.6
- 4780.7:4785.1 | 28.2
